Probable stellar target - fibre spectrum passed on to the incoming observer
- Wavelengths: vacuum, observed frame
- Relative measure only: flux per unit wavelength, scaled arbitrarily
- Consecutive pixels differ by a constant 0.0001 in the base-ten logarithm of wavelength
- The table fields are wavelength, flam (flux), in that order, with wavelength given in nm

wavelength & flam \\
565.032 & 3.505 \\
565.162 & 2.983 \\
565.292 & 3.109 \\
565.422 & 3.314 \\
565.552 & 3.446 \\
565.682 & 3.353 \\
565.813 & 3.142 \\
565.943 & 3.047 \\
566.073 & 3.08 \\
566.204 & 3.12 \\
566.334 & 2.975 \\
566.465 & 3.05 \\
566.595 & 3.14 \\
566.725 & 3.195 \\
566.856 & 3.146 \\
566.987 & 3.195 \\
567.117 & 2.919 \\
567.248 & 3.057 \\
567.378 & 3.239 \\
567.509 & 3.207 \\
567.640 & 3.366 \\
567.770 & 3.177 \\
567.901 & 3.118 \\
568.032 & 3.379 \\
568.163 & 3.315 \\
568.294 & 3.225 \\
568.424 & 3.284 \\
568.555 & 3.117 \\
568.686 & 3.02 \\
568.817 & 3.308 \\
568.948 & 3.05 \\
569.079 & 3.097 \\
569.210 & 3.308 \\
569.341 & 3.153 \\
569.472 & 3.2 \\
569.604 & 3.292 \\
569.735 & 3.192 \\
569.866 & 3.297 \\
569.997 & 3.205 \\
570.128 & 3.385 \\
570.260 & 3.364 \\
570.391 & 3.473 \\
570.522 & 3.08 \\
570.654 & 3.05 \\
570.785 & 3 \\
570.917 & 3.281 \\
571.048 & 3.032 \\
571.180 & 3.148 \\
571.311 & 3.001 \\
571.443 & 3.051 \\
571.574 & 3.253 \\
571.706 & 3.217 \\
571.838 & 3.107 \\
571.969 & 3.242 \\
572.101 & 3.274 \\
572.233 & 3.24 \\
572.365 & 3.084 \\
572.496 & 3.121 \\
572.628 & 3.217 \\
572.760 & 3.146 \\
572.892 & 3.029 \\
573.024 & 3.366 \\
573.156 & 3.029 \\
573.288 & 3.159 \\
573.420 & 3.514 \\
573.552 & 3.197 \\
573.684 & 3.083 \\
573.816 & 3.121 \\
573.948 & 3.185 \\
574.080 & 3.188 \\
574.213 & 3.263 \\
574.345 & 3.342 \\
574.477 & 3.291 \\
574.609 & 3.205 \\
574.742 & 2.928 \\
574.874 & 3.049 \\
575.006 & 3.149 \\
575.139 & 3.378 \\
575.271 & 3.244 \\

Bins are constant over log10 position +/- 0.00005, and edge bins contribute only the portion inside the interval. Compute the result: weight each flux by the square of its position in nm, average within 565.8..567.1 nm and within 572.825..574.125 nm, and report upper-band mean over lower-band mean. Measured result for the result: 1.05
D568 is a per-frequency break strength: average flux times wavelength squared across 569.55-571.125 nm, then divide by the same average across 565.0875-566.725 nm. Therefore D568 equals 1.04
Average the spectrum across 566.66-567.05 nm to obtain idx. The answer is 3.17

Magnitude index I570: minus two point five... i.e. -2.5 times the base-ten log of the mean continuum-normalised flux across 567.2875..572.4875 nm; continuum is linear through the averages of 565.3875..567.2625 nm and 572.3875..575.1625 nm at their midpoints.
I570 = -0.01 mag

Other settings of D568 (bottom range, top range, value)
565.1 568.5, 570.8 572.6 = 1.01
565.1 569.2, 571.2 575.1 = 1.02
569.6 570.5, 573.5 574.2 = 0.97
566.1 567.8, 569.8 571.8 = 1.03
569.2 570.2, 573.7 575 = 0.99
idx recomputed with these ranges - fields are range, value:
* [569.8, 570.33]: 3.32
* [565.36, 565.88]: 3.31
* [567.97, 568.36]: 3.31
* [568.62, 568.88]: 3.16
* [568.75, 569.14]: 3.15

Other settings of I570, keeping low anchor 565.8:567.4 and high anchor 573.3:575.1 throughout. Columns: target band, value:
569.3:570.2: -0.04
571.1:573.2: 0.00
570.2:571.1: -0.01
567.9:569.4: -0.03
